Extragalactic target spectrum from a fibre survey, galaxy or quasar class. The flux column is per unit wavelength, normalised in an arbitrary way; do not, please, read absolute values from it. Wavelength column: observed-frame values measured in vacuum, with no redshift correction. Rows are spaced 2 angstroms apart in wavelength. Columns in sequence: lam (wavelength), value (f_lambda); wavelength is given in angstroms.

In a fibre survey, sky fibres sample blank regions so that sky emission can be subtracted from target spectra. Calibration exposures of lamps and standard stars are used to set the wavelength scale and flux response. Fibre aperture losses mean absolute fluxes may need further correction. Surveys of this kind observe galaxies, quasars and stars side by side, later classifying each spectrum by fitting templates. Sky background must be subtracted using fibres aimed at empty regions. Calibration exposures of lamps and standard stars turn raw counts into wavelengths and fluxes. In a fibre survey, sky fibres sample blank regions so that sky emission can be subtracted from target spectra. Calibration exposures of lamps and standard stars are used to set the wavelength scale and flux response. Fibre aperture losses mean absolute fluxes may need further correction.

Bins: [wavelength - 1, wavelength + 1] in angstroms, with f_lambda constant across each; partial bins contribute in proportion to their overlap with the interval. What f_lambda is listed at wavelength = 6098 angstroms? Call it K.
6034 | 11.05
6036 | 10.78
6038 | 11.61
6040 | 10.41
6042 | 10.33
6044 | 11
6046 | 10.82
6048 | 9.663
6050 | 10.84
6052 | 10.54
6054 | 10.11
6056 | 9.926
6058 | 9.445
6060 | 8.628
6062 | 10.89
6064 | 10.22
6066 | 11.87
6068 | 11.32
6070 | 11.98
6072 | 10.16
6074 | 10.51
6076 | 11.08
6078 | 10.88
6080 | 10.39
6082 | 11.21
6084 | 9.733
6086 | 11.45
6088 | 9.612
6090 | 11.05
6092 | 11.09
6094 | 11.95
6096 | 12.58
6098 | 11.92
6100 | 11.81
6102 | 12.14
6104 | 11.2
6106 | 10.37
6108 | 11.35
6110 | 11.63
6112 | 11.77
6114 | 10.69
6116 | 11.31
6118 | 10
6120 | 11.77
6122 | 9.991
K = 11.92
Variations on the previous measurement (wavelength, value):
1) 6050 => 10.84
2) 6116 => 11.31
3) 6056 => 9.926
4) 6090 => 11.05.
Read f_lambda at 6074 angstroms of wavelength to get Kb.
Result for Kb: 10.51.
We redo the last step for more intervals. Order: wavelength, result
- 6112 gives 11.77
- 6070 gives 11.98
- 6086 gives 11.45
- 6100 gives 11.81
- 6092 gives 11.09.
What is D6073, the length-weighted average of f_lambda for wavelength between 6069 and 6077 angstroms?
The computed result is 10.9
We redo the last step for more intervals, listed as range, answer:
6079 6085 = 10.4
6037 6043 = 10.8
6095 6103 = 12.1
